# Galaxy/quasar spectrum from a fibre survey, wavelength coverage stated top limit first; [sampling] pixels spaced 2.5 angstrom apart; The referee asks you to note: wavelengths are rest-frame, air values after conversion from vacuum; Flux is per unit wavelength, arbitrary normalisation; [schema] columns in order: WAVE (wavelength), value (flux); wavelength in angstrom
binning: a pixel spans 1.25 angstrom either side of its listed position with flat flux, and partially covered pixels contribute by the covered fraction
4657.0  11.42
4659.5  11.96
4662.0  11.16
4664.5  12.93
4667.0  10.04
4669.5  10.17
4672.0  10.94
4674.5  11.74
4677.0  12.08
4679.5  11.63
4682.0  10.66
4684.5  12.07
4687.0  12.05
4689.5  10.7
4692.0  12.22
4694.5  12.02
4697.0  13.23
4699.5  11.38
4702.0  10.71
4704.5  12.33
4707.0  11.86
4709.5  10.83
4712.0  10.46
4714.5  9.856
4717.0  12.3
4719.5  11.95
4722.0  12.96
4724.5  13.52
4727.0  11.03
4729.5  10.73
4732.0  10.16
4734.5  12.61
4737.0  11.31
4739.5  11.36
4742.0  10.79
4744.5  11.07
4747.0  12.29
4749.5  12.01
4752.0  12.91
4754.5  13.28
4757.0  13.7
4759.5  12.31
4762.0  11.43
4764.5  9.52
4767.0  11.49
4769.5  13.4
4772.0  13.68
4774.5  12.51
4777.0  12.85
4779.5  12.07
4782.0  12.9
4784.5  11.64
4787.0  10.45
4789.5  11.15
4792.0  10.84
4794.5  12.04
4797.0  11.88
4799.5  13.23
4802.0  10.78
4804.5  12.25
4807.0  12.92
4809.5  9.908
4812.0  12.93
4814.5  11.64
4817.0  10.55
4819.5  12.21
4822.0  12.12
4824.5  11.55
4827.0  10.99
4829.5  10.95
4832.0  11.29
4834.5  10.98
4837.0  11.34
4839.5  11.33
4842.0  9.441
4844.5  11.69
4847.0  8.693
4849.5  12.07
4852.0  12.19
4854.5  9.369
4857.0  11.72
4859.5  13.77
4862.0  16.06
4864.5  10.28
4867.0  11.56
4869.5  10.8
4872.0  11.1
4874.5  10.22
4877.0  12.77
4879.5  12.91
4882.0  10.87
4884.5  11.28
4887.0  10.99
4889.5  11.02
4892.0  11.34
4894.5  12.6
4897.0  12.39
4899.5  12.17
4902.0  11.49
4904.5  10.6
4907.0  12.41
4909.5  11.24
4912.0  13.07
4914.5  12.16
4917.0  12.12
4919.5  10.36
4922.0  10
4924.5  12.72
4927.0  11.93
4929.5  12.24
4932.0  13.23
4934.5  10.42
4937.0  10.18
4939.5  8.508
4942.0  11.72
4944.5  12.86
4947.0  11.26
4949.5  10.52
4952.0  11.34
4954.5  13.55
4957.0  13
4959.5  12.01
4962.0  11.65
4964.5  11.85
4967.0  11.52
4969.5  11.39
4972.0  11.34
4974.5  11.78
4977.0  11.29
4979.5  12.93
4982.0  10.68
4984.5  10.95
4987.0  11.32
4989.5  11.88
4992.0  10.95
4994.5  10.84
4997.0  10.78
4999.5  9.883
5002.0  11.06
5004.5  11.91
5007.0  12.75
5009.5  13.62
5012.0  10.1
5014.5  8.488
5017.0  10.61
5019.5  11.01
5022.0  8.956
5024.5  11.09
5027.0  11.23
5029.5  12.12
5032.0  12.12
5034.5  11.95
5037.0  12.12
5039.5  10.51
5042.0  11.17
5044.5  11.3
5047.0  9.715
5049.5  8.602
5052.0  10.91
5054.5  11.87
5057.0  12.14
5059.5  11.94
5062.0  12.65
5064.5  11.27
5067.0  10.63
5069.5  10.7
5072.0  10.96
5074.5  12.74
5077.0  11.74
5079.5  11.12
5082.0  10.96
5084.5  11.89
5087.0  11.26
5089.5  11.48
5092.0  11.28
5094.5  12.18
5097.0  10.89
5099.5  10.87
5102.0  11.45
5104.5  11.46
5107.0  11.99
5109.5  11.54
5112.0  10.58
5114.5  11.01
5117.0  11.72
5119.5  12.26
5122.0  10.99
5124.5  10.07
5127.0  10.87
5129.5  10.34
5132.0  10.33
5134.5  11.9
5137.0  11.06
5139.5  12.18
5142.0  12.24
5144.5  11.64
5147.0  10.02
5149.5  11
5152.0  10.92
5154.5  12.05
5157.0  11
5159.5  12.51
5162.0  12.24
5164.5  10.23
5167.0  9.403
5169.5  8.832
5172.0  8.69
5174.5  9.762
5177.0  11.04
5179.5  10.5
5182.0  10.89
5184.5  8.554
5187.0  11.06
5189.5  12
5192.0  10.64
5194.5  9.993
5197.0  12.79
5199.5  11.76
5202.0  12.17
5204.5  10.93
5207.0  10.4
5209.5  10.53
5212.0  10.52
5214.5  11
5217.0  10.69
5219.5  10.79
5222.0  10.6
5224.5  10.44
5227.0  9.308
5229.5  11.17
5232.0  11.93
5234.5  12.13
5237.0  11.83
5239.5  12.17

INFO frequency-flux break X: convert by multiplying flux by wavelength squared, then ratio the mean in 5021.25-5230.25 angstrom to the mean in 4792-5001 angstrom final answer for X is 1.05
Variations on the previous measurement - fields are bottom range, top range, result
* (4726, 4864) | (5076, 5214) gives 1.08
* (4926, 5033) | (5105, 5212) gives 1.04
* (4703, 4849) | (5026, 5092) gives 1.09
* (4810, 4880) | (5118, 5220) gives 1.08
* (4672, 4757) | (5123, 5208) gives 1.11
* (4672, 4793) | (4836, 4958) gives 1.05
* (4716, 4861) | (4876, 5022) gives 1.05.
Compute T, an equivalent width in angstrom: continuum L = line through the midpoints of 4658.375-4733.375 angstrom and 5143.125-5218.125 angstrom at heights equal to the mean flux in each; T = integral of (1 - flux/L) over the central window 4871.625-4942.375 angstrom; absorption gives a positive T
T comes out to -1.99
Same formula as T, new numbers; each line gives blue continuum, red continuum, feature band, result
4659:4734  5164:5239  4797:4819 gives -0.9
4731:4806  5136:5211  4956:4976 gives -0.6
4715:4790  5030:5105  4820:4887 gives 1.9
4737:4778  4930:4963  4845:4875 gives 0.8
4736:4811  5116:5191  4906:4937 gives -0.6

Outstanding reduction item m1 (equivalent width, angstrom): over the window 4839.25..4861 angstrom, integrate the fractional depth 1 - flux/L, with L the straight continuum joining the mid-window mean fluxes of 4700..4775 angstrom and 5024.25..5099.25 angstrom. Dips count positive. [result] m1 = 0.8 angstrom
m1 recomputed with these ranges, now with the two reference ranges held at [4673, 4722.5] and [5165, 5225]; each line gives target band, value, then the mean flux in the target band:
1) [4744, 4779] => -2.6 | 12.3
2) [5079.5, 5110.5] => -1.8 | 11.4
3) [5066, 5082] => -0.7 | 11.3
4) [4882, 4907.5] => -0.8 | 11.6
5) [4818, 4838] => -0.1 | 11.4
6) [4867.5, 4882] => -0.3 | 11.5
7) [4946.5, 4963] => -1.3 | 11.9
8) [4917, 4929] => -0.3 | 11.4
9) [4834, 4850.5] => 0.8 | 10.8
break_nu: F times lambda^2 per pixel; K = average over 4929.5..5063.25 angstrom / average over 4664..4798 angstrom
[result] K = 1.08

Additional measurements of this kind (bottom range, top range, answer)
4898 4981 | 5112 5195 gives 1.01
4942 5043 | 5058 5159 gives 1.04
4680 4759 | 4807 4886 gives 1.03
